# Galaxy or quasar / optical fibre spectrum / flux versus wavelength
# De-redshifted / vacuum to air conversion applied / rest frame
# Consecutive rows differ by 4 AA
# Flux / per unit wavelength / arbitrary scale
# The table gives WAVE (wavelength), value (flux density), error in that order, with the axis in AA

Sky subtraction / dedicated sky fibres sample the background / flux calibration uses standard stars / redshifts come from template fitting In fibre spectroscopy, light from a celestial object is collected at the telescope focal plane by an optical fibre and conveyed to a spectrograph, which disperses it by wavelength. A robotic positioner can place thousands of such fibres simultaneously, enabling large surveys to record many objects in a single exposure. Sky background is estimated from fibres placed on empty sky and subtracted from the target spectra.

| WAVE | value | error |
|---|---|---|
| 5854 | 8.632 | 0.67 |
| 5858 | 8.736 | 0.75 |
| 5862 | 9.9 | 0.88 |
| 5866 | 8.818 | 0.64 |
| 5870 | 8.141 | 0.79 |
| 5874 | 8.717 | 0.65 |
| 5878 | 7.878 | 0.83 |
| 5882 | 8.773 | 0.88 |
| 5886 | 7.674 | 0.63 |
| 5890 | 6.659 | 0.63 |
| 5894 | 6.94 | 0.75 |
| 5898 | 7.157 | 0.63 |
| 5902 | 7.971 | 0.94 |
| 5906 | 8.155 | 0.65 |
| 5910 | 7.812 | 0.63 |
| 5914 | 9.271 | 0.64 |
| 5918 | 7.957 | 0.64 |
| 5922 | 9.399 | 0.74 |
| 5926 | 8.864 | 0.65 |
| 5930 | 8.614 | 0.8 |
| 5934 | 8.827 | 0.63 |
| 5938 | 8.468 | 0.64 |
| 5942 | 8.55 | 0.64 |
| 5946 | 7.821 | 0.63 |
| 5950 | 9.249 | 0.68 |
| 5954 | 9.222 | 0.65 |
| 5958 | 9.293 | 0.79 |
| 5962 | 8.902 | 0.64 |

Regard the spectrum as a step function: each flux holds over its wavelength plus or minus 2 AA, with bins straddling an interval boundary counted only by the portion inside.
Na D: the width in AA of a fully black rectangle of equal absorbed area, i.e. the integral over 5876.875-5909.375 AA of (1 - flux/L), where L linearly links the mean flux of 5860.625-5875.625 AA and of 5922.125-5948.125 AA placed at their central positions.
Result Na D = 4.1 AA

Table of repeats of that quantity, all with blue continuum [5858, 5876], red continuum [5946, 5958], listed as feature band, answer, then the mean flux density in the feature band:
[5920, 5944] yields 0.5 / 8.79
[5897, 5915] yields 1.8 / 8.06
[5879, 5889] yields 1.0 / 8.03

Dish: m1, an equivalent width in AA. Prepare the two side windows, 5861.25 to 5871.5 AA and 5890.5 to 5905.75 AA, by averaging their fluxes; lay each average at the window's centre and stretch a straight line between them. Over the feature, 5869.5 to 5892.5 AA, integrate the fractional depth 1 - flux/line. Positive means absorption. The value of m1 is 0.7 AA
